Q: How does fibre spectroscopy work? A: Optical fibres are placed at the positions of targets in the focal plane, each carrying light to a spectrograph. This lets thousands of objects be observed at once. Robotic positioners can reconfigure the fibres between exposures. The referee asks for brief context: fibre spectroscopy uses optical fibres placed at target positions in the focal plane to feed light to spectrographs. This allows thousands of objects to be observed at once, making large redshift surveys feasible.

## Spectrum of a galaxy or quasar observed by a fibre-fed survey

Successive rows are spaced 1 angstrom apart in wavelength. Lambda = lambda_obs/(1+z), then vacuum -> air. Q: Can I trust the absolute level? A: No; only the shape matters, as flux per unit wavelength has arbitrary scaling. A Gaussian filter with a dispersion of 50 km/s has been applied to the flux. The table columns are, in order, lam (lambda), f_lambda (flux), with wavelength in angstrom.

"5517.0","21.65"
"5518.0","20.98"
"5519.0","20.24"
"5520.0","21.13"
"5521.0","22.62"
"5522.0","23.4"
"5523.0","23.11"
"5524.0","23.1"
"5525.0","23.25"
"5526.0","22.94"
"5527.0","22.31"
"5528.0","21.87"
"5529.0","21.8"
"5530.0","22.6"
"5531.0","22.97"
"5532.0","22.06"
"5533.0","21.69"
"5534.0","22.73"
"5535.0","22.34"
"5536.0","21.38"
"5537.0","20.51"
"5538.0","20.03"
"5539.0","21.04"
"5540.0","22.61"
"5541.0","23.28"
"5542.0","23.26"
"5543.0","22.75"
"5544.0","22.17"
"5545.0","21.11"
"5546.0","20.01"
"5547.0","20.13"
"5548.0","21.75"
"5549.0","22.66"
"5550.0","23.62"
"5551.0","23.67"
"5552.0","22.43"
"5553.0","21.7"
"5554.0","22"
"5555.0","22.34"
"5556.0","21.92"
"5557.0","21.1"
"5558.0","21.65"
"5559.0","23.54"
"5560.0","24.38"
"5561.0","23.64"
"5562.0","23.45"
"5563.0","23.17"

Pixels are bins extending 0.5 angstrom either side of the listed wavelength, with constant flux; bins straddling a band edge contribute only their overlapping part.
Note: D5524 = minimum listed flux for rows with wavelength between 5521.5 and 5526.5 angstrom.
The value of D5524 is 22.94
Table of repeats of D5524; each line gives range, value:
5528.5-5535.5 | 21.69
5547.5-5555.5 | 21.7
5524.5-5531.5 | 21.8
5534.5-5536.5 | 21.38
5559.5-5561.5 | 23.64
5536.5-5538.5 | 20.03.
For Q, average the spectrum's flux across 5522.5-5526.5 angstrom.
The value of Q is 23.1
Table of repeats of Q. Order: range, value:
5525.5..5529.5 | 22.2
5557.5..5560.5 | 23.2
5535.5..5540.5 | 21.1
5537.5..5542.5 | 22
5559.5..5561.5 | 24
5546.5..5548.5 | 20.9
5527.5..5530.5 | 22.1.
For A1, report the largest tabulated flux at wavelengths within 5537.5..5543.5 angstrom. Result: 23.28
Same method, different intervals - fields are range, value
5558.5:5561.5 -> 24.38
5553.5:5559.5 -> 23.54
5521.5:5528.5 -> 23.4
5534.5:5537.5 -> 22.34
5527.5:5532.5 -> 22.97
